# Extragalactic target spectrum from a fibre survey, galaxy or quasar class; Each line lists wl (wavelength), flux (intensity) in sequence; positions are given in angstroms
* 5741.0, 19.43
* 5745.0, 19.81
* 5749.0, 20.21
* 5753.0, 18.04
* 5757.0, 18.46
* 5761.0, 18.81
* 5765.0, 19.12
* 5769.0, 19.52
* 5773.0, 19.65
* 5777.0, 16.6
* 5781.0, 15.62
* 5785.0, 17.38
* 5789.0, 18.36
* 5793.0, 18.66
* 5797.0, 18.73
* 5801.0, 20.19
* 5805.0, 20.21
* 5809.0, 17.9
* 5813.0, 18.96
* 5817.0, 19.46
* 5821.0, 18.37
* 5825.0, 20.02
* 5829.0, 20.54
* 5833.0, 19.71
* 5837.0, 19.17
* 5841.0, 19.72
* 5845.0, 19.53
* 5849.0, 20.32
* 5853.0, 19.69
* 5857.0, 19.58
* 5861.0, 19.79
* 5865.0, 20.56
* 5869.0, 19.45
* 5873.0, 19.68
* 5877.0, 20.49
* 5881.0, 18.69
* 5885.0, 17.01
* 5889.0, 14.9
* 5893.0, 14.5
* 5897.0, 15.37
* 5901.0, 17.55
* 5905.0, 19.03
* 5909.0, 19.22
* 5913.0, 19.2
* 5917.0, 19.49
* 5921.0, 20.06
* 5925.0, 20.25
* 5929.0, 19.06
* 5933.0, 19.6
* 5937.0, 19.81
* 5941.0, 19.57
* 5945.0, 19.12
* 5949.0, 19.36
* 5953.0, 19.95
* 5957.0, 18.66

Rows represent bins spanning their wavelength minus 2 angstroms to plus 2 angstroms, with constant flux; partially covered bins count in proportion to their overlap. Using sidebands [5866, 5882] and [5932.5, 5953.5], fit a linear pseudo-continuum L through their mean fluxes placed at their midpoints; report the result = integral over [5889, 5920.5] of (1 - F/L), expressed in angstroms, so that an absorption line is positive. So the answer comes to 3.10 angstroms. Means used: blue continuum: 19.7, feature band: 17.7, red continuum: 19.5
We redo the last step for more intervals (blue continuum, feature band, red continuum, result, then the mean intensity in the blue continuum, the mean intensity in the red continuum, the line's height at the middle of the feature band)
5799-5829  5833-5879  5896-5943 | -1.3 angstroms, 19.4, 19.1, 19.3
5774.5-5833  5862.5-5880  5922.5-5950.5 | -0.8 angstroms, 18.7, 19.6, 19.1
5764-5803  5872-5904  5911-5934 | 3.4 angstroms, 18.4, 19.6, 19.3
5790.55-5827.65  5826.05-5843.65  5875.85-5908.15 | -1.2 angstroms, 19.2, 17.2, 18.6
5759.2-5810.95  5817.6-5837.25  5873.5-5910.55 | -1.6 angstroms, 18.5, 17.5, 18.1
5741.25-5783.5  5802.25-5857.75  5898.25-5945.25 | -1.9 angstroms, 18.6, 19.3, 18.9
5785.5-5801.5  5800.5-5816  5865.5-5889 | -0.4 angstroms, 18.7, 18.8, 18.7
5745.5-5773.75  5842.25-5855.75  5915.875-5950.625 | -0.3 angstroms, 19.1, 19.6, 19.4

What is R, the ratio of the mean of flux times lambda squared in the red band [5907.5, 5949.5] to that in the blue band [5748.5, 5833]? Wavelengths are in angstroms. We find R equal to 1.09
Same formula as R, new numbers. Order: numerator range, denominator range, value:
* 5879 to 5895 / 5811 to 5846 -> 0.85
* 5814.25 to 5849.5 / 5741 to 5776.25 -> 1.05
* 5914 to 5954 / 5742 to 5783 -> 1.12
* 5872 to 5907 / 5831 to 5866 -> 0.89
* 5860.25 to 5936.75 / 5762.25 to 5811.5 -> 1.05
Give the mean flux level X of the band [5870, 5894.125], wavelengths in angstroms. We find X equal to 17.7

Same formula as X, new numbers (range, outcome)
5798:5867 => 19.6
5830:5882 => 19.8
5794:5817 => 19.2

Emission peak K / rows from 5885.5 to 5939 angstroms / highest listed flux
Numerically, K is 20.25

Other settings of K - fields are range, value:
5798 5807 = 20.21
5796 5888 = 20.56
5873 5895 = 20.49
